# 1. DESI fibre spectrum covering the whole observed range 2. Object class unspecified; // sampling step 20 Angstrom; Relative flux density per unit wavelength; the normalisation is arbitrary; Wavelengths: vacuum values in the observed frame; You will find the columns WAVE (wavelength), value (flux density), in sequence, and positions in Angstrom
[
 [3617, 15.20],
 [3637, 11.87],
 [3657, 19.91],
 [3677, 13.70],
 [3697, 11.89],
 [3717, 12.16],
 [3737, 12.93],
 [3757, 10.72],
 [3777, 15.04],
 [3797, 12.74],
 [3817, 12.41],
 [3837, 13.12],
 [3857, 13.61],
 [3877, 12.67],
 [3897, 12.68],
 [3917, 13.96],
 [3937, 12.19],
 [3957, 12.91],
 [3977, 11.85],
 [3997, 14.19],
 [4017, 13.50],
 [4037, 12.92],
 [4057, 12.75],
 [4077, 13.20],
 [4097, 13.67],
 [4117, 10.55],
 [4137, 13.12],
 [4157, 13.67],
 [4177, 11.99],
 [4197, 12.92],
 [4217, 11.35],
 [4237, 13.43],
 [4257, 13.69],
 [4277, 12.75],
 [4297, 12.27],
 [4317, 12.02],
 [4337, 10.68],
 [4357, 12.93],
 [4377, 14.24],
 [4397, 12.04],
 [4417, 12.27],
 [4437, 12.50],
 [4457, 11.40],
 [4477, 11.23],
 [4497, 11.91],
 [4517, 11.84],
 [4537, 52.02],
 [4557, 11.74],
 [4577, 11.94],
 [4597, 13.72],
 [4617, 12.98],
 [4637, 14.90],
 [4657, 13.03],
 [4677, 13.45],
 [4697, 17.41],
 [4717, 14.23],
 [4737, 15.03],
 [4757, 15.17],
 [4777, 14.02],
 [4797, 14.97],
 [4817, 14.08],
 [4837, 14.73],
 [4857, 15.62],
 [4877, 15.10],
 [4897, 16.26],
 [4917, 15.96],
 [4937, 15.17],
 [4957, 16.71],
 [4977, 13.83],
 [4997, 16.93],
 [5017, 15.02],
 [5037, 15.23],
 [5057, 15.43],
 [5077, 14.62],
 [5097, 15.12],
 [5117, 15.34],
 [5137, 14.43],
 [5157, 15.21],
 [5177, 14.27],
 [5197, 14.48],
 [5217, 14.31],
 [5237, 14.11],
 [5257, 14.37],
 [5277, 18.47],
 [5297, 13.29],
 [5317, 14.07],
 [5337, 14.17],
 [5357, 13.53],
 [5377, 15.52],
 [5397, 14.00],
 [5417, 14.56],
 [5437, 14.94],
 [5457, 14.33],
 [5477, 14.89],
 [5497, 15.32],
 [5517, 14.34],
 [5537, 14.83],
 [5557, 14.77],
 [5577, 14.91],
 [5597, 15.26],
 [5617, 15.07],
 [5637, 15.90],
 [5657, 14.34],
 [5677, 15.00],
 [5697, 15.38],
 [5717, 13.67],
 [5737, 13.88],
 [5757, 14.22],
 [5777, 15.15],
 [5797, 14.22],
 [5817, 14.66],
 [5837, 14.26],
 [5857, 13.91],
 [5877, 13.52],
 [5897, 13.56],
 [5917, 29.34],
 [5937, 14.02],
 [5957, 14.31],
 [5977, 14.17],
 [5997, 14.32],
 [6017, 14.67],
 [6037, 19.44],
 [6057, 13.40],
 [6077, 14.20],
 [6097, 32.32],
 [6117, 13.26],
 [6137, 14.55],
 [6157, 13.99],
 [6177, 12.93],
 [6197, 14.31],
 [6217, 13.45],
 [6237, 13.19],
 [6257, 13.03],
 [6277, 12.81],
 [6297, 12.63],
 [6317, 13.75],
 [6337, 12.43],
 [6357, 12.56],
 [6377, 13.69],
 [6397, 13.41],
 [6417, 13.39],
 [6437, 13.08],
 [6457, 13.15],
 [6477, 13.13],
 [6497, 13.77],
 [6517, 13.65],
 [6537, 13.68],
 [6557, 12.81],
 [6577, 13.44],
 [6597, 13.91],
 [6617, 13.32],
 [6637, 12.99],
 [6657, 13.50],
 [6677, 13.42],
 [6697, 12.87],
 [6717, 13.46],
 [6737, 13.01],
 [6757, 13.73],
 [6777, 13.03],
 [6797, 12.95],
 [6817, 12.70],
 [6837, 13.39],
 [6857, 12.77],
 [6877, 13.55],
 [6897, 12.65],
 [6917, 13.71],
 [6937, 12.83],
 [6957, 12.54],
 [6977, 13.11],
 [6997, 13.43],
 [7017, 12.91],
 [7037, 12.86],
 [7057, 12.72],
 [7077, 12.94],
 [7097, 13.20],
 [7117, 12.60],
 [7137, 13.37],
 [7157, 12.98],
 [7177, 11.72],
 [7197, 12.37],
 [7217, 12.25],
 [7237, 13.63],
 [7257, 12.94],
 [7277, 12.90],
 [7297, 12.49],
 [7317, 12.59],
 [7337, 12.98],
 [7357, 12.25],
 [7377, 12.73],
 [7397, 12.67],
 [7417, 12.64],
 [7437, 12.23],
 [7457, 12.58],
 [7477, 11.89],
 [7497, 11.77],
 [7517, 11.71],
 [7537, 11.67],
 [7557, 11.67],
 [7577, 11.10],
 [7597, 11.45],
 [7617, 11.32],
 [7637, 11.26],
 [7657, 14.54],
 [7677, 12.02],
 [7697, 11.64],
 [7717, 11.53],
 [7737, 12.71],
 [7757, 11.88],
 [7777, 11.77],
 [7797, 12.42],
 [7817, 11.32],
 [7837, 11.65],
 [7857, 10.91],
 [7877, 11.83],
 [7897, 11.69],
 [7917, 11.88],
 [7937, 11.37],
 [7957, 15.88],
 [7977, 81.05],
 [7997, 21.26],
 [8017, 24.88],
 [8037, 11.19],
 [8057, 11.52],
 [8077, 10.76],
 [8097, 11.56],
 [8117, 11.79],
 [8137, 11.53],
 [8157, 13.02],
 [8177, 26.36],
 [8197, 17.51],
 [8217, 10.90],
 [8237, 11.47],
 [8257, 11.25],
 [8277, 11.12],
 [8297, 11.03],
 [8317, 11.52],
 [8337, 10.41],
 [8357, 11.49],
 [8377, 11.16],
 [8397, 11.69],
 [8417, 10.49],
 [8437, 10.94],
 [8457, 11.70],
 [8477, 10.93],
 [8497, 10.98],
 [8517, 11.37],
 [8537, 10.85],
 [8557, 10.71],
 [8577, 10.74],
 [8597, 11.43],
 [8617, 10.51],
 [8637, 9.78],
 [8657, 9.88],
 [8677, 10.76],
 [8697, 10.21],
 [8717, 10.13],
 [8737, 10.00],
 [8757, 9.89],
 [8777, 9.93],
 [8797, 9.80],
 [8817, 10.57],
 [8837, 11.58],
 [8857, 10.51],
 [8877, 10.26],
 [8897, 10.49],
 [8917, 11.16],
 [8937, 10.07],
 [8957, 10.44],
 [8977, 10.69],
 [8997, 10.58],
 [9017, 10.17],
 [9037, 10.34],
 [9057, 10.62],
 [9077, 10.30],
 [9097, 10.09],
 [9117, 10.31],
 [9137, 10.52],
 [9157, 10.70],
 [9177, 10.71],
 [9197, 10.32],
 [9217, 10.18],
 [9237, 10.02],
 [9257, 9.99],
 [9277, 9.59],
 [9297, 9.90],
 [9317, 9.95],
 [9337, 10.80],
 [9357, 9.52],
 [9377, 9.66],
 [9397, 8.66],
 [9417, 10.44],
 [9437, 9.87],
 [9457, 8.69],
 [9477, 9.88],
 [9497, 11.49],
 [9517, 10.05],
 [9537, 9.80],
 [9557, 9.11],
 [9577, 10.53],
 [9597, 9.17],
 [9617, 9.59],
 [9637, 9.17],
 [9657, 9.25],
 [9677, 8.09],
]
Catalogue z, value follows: 0.216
